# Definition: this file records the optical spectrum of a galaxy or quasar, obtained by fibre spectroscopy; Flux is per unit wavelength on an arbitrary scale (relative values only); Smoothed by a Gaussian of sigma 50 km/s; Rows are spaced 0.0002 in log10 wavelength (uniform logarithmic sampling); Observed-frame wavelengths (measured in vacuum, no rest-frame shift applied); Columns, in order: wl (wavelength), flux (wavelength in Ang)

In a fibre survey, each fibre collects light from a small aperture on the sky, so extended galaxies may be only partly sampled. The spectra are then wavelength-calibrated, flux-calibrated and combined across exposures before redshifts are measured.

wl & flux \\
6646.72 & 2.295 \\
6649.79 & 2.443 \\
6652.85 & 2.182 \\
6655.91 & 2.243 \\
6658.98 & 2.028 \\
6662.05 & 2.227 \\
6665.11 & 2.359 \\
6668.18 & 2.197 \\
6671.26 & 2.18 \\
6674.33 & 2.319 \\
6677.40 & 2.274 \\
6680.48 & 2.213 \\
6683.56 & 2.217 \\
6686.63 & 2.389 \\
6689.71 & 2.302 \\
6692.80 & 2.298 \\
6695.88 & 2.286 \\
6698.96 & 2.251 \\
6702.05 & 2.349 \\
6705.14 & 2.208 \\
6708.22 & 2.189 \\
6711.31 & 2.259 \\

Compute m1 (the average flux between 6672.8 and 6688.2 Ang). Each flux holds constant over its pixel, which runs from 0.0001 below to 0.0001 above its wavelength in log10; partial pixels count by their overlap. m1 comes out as 2.28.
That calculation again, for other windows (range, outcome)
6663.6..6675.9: 2.26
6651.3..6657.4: 2.22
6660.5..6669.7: 2.26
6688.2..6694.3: 2.3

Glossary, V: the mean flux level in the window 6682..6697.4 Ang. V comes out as 2.3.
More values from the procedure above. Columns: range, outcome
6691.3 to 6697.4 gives 2.29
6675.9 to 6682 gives 2.24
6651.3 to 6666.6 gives 2.21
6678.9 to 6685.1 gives 2.22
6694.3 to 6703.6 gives 2.3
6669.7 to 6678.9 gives 2.26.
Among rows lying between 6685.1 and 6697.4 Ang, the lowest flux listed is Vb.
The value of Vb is 2.286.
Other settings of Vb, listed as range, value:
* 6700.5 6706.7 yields 2.208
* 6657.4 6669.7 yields 2.028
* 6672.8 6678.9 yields 2.274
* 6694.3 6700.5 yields 2.251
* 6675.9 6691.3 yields 2.213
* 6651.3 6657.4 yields 2.182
